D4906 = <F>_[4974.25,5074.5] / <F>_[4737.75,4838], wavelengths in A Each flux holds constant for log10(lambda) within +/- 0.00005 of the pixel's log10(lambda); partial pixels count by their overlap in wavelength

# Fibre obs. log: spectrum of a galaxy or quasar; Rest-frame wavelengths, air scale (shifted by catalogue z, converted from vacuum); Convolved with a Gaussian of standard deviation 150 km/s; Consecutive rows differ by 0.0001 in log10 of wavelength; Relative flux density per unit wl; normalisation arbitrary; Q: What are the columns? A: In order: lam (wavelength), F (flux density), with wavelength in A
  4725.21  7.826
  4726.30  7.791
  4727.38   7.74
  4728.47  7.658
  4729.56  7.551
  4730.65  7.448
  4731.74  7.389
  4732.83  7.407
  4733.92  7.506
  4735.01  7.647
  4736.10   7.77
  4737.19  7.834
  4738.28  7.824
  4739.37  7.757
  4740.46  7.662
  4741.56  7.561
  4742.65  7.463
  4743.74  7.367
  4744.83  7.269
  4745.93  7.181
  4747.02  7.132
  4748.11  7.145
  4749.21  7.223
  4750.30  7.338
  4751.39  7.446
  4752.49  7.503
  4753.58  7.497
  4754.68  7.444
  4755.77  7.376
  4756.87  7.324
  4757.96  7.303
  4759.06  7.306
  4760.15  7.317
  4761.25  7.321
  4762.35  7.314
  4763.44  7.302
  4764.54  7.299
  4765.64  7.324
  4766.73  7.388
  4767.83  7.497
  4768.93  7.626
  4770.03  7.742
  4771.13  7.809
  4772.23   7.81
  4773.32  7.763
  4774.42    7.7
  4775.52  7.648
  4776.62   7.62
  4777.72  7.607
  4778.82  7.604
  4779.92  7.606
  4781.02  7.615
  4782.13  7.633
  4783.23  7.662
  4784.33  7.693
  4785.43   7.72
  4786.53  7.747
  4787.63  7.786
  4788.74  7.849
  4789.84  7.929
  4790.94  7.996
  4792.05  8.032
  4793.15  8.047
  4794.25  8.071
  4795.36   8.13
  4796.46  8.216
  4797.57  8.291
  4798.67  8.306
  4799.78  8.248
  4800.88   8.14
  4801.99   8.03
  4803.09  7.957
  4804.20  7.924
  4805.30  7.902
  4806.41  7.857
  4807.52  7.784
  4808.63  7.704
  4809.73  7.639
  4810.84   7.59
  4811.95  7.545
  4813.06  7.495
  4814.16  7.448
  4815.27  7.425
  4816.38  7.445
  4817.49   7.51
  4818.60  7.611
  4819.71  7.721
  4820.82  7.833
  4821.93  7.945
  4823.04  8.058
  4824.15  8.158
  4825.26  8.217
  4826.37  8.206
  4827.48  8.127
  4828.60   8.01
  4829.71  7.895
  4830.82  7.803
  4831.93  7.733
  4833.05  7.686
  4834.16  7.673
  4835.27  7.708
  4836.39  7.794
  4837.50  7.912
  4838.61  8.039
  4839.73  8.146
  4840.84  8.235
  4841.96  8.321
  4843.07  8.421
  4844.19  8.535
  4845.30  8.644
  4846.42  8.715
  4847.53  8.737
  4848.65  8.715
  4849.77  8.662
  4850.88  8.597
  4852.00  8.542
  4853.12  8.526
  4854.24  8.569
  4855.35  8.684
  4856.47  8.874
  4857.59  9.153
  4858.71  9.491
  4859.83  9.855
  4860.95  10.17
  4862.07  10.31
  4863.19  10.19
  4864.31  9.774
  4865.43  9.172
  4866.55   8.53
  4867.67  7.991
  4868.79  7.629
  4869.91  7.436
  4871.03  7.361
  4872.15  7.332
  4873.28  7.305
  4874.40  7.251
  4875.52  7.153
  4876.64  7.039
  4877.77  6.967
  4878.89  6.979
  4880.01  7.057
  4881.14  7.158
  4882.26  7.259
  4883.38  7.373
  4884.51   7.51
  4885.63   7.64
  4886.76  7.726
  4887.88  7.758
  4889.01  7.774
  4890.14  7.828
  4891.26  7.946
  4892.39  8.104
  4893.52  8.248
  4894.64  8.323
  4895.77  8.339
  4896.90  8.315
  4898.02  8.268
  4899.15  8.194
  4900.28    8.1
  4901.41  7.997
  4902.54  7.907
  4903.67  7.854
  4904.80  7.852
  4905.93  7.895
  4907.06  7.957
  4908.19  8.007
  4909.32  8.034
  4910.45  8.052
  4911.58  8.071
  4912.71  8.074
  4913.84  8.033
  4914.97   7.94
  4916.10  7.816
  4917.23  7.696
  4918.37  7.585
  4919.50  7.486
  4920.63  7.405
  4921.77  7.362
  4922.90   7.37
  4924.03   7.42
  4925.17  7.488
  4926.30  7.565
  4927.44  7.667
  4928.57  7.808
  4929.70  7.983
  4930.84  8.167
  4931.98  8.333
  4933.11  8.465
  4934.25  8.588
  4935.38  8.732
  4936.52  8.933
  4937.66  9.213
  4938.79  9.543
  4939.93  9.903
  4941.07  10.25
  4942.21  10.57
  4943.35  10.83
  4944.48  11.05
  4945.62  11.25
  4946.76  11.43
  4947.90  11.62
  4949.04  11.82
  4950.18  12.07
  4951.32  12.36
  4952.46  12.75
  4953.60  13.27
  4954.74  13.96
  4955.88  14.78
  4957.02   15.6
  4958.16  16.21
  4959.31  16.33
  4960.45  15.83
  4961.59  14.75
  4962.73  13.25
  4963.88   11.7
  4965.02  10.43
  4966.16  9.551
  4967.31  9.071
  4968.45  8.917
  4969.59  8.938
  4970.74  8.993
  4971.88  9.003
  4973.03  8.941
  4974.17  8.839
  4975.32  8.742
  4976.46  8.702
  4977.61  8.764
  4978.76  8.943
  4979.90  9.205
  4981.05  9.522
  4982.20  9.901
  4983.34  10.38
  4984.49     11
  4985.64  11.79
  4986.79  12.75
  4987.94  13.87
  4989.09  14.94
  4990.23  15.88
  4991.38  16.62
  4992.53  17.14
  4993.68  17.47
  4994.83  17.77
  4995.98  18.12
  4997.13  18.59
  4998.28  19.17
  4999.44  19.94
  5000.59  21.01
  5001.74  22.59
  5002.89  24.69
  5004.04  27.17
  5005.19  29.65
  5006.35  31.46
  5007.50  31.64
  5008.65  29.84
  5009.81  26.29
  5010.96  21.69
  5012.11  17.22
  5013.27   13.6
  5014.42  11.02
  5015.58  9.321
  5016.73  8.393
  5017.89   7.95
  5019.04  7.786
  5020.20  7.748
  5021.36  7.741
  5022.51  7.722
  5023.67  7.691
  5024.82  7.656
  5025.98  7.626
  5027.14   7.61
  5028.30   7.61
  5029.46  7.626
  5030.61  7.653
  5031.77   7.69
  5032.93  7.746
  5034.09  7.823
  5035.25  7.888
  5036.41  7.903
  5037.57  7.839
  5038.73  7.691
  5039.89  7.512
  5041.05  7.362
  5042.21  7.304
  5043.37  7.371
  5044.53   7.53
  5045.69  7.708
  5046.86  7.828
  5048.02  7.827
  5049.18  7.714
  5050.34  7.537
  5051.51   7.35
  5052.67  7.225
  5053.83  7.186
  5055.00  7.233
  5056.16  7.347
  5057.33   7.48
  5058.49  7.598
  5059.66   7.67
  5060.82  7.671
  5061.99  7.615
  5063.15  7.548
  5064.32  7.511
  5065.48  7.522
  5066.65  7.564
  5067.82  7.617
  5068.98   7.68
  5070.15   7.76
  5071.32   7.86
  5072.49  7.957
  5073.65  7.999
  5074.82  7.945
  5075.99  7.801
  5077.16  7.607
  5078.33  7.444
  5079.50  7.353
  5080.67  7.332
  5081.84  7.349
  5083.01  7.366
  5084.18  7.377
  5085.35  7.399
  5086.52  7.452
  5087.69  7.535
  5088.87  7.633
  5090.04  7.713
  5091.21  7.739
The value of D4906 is 1.5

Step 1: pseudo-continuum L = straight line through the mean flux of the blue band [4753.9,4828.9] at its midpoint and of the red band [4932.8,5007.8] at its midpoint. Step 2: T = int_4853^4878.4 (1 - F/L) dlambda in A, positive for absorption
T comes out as 4.28 A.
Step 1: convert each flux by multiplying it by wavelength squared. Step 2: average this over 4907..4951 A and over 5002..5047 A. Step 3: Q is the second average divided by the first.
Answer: 1.5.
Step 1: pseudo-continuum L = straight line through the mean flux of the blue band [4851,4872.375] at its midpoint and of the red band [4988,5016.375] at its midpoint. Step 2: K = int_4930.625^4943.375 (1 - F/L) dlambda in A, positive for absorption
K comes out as 4.9 A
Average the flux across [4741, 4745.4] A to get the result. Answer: 7.4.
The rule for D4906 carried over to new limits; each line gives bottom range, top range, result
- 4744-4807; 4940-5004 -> 1.73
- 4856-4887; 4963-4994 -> 1.36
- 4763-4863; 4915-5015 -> 1.63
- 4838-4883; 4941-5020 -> 1.73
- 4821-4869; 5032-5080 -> 0.89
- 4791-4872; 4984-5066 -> 1.49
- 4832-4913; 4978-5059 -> 1.53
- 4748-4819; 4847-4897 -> 1.07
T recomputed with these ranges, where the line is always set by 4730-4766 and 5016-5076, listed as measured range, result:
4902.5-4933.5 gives -1.1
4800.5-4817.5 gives -0.5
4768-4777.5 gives -0.3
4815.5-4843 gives -1.6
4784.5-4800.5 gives -1.2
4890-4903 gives -1.0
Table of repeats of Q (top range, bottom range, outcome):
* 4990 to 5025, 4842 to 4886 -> 2.24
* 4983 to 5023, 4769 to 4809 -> 2.39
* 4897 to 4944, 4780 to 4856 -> 1.08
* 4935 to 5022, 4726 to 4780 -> 2.04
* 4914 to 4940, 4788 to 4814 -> 1.07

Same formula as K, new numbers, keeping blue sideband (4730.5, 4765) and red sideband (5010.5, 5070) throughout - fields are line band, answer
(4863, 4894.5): 0.2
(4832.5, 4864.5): -4.1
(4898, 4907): -0.1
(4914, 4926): 0.5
